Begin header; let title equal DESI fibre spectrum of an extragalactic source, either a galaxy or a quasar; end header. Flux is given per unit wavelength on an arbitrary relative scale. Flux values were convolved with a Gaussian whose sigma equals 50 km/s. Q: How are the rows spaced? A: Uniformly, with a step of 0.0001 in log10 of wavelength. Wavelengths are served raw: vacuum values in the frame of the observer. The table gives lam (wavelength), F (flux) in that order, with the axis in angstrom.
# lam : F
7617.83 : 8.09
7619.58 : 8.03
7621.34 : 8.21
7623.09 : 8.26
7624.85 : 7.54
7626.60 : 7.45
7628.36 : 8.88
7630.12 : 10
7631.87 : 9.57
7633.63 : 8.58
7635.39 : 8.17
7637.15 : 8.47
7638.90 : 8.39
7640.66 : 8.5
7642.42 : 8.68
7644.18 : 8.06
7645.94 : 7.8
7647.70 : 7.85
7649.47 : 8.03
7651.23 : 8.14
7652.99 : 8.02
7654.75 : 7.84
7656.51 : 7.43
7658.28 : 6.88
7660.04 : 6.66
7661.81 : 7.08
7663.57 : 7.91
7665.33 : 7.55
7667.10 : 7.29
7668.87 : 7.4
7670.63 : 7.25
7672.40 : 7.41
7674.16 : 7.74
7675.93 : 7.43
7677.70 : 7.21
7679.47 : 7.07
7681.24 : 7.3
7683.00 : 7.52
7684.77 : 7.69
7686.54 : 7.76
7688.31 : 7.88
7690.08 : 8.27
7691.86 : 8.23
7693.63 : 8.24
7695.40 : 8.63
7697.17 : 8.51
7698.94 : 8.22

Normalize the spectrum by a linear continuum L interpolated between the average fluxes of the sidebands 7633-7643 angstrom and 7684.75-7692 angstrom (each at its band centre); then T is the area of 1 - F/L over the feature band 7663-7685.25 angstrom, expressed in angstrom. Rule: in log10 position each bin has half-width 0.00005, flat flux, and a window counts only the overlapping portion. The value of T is 1.8 angstrom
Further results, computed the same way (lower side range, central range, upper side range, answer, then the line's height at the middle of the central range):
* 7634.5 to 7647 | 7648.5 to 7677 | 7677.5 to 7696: 2.0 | 8.06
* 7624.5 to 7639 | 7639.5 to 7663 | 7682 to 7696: 1.8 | 8.41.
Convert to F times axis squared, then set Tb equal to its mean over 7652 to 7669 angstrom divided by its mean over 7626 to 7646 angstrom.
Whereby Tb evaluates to 0.87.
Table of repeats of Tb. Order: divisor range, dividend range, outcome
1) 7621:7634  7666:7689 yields 0.88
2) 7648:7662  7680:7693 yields 1.04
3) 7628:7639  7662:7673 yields 0.84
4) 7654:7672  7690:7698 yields 1.15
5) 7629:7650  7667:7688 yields 0.88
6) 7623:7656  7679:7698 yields 0.97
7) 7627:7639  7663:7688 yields 0.85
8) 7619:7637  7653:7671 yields 0.88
